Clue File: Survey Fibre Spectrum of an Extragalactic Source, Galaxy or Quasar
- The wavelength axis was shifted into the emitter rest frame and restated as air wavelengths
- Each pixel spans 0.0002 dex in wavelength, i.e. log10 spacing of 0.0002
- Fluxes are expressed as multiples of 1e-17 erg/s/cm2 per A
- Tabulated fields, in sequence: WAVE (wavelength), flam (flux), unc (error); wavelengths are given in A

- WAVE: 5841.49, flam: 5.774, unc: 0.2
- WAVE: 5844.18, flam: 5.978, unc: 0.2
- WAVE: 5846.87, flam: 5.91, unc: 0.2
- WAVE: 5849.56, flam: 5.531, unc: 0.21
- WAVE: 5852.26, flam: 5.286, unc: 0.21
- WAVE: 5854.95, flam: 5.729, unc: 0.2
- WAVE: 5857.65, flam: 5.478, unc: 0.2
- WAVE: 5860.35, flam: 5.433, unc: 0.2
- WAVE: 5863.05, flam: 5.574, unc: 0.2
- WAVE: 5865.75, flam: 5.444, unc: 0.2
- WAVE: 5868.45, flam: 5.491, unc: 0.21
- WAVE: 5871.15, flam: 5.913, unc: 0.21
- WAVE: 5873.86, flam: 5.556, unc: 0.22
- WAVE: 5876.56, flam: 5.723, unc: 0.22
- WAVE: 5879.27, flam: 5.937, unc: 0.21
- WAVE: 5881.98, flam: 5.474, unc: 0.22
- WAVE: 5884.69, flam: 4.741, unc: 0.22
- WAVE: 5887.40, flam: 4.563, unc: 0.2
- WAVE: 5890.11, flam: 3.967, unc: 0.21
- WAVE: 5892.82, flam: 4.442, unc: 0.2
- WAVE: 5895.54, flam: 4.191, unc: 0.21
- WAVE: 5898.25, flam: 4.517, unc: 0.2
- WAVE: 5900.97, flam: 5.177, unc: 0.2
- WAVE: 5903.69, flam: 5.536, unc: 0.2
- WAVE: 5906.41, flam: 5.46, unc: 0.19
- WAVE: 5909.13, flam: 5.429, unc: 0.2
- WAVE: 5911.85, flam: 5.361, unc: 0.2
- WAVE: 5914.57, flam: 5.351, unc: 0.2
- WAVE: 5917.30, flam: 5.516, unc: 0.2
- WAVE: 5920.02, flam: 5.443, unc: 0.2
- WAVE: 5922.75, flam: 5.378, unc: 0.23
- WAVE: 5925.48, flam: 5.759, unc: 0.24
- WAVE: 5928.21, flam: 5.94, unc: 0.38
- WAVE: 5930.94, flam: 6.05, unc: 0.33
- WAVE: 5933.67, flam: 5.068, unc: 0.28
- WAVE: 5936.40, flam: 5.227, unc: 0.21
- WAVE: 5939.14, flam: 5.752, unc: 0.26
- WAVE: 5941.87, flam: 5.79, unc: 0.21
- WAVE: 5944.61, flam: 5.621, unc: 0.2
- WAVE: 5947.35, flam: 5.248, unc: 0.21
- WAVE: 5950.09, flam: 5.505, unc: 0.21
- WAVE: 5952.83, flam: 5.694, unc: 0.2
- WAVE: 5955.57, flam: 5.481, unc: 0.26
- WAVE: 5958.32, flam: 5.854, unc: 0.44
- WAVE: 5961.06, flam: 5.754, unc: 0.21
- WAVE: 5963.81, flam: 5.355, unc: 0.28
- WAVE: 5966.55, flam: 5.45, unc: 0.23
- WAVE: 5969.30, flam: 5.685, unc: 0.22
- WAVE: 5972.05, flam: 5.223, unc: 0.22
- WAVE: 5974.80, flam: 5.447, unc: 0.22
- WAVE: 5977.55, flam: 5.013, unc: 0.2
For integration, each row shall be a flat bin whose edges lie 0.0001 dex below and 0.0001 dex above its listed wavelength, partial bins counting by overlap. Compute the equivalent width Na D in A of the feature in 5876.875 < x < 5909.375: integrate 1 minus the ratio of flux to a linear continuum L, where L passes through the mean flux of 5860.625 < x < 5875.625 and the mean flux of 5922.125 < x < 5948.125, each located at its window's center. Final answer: 3.7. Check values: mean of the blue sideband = 5.59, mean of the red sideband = 5.6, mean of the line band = 4.96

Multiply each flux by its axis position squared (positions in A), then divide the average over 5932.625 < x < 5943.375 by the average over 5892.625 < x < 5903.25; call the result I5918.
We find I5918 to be 1.19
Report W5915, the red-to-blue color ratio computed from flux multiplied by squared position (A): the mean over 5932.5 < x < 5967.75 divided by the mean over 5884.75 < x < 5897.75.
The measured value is 1.3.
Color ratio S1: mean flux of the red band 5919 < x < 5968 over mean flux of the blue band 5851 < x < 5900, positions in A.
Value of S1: 1.07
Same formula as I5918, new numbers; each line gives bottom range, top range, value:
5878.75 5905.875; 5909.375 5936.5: 1.15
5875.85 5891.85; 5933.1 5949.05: 1.11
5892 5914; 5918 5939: 1.11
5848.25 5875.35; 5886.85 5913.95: 0.89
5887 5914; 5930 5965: 1.16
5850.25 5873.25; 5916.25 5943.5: 1.03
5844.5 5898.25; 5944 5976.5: 1.08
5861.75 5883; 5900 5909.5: 0.97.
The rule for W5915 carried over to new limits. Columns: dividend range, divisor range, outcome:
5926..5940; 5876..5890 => 1.11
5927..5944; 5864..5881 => 1.02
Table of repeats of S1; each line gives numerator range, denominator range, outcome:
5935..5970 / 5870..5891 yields 1.06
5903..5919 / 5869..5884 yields 0.96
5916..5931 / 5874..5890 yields 1.09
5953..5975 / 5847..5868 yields 1.00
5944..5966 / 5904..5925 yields 1.02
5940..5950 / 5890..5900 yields 1.28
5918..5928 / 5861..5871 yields 1.00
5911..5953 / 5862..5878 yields 0.99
